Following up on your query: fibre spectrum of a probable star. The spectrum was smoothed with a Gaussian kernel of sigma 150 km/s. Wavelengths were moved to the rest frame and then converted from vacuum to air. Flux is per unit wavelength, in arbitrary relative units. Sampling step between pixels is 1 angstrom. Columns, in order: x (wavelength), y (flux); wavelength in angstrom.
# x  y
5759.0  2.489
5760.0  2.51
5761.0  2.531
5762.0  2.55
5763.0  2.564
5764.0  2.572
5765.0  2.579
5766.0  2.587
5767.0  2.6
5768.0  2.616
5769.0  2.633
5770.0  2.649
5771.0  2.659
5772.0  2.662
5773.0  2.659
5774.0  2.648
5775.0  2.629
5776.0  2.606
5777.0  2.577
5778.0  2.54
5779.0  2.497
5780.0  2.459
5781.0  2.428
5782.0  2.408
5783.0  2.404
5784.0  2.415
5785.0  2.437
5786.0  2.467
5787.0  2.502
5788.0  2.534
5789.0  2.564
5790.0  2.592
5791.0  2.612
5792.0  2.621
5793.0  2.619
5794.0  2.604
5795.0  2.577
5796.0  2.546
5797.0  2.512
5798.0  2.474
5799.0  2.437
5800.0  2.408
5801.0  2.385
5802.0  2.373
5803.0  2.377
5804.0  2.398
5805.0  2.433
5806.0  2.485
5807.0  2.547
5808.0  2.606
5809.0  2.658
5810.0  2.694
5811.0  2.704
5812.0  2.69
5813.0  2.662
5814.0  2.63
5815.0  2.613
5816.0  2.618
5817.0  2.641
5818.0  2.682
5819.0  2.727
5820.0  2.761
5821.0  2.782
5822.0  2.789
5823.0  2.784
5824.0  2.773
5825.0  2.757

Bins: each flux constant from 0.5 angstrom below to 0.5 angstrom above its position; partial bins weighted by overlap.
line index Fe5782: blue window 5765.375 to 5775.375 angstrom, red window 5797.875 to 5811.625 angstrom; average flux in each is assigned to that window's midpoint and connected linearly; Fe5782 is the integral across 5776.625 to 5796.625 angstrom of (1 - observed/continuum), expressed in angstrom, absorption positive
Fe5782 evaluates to 0.4 angstrom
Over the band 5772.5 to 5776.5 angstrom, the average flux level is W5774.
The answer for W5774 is 2.64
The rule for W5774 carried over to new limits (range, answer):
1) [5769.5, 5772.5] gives 2.66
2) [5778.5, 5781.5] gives 2.46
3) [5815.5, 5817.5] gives 2.63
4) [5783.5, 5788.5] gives 2.47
